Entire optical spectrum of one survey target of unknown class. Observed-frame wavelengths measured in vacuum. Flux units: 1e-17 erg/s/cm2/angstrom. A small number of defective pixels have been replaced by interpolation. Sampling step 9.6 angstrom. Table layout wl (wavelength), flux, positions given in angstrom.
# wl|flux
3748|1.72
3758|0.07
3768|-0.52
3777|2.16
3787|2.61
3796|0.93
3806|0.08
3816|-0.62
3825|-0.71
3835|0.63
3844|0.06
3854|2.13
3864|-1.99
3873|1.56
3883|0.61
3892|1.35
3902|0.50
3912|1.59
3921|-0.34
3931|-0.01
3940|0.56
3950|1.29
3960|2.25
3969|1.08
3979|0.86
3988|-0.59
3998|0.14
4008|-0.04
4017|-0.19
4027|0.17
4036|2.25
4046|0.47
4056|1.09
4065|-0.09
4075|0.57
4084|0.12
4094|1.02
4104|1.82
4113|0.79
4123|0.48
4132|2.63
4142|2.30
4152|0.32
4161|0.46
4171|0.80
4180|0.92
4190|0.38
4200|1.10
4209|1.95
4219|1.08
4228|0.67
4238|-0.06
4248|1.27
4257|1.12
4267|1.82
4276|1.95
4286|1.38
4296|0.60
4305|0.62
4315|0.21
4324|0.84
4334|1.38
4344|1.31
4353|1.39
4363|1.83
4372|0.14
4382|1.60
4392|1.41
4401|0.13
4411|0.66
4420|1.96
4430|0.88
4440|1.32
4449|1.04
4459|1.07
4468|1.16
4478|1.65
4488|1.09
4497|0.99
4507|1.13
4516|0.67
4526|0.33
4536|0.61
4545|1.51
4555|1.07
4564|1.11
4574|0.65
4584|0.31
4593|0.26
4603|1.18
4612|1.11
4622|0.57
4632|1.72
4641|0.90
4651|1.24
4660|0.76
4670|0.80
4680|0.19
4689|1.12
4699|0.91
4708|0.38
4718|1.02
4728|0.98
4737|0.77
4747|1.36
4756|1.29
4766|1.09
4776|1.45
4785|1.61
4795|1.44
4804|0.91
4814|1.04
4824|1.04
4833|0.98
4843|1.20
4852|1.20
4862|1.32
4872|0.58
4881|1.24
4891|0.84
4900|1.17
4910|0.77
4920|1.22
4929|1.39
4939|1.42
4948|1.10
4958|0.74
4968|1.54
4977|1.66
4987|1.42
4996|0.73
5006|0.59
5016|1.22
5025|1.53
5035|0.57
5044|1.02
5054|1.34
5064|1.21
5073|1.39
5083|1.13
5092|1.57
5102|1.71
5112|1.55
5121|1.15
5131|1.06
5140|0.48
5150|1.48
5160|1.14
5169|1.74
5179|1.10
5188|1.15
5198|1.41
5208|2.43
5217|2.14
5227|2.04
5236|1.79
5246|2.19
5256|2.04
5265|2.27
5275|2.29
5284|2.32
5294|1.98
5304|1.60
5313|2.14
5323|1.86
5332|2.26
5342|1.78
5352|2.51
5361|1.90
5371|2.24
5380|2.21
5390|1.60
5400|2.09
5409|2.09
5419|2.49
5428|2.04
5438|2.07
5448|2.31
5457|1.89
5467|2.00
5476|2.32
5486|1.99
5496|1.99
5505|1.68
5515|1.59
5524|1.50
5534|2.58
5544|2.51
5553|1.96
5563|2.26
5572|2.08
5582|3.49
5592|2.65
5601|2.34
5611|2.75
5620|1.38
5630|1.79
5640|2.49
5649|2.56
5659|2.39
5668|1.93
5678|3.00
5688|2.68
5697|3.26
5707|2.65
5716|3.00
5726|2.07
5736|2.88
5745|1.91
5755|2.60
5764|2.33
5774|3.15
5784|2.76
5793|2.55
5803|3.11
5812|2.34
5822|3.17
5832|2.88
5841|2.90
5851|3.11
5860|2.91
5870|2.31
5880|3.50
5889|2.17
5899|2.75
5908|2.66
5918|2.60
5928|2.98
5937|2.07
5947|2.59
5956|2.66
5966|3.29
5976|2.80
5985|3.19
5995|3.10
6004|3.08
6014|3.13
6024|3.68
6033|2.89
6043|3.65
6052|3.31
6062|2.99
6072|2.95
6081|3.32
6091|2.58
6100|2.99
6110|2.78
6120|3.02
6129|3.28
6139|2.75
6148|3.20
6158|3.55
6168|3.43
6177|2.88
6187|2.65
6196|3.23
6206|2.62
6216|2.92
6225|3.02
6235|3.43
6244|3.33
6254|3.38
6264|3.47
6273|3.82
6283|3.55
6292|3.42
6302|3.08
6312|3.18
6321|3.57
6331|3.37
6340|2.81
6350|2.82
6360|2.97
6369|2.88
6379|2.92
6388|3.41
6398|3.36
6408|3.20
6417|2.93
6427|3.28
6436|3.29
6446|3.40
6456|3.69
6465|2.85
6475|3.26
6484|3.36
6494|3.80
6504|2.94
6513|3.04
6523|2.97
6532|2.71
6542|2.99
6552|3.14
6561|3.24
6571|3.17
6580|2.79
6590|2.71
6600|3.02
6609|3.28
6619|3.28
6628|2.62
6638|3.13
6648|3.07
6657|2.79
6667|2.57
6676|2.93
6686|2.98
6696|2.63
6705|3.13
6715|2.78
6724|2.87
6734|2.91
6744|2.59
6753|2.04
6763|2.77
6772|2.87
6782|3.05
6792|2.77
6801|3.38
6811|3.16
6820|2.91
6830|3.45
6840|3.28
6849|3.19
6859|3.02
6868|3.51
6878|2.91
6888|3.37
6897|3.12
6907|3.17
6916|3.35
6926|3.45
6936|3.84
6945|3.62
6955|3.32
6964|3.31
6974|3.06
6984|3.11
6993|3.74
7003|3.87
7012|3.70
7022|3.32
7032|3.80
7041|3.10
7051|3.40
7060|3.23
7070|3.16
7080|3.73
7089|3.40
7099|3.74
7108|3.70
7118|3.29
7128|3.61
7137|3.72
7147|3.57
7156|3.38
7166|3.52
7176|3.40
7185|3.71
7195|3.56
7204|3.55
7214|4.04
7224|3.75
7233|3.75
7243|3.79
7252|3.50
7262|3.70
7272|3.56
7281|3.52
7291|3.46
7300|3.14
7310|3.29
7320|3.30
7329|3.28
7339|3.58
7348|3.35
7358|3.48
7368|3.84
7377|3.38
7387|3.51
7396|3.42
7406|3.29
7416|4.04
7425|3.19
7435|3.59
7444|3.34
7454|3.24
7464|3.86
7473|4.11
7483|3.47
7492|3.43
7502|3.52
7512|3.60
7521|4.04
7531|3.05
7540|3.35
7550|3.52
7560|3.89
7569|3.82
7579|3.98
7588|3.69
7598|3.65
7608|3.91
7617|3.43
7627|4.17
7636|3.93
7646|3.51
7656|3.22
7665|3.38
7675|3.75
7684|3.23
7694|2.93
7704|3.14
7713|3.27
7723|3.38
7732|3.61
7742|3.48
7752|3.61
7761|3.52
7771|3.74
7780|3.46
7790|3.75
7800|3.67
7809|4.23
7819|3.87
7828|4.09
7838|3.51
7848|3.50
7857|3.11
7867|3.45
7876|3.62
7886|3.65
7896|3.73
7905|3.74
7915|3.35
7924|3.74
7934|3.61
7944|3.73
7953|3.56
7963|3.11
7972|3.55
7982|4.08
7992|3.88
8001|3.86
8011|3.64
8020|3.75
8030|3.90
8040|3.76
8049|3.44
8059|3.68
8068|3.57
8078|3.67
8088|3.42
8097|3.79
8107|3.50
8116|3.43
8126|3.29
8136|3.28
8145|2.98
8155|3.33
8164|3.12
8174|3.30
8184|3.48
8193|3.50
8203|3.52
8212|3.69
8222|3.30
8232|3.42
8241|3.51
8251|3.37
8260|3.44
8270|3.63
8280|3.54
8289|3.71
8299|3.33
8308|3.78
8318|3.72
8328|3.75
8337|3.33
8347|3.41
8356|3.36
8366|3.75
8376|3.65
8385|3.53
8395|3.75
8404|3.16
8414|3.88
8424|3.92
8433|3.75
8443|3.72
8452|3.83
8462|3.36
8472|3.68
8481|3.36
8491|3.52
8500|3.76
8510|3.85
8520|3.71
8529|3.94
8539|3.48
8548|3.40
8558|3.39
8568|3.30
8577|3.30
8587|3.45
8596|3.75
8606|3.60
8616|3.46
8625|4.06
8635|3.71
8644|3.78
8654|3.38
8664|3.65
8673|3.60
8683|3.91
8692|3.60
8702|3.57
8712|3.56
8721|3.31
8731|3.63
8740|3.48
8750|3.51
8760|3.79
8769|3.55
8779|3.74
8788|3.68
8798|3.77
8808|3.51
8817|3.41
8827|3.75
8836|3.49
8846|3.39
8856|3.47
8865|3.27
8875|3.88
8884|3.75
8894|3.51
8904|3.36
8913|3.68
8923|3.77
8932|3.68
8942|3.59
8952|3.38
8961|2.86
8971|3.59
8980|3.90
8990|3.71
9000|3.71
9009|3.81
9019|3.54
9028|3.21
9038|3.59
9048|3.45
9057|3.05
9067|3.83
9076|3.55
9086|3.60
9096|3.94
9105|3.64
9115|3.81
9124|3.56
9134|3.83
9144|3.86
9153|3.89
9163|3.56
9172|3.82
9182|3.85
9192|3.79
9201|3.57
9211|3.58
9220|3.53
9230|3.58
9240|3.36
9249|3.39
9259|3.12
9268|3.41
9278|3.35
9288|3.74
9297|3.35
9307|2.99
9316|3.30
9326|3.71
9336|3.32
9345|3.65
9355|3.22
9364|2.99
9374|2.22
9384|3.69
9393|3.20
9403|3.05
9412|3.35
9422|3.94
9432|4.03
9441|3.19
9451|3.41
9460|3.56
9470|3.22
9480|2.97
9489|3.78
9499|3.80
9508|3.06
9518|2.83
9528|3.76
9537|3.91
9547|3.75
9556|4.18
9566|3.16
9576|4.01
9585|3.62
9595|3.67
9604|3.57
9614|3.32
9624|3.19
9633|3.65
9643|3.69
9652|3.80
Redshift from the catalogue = 0.305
